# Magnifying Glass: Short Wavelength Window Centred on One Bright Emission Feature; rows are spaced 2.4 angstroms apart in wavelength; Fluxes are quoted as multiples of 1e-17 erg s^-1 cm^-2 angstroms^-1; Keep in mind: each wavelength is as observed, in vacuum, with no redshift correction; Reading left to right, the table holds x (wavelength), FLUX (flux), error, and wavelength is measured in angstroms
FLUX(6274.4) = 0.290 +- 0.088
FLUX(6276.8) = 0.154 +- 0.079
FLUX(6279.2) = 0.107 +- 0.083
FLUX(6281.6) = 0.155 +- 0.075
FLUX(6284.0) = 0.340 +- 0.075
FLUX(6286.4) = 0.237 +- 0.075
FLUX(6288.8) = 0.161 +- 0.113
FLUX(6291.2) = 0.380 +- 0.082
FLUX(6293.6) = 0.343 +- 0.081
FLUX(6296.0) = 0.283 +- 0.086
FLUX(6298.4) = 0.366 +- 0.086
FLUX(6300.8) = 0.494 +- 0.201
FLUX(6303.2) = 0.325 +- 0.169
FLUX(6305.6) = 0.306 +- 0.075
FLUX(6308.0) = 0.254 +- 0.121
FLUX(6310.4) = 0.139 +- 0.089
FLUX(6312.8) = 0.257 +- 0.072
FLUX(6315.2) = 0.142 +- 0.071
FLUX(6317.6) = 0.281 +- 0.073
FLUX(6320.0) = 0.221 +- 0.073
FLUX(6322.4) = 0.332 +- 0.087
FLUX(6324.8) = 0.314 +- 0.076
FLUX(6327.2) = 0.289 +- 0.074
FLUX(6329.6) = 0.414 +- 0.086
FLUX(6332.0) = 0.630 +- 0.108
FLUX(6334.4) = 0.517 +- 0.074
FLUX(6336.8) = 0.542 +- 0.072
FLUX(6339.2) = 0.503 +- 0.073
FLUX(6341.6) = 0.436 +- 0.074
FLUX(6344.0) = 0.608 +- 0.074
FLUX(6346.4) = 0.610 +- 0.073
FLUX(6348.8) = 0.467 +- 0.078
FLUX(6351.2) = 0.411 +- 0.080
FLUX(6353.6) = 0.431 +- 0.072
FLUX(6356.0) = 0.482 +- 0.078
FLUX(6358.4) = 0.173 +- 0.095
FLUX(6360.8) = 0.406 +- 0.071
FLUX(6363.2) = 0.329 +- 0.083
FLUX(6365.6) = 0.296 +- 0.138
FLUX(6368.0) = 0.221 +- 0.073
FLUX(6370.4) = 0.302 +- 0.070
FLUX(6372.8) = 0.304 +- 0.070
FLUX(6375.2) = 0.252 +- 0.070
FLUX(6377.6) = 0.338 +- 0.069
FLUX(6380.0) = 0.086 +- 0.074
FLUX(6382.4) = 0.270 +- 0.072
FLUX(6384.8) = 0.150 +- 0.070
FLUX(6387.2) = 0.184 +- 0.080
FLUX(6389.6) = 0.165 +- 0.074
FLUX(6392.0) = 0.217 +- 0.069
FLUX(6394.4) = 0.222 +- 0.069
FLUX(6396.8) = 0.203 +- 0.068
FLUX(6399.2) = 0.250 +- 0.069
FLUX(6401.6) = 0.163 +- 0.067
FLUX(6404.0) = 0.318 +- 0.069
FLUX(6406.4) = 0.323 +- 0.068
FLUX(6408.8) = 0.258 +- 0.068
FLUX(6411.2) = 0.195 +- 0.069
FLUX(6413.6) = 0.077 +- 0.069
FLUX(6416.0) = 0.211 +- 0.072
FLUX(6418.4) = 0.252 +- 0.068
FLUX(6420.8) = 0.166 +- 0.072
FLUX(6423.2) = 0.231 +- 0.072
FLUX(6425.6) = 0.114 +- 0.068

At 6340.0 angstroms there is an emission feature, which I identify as C III] 1909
